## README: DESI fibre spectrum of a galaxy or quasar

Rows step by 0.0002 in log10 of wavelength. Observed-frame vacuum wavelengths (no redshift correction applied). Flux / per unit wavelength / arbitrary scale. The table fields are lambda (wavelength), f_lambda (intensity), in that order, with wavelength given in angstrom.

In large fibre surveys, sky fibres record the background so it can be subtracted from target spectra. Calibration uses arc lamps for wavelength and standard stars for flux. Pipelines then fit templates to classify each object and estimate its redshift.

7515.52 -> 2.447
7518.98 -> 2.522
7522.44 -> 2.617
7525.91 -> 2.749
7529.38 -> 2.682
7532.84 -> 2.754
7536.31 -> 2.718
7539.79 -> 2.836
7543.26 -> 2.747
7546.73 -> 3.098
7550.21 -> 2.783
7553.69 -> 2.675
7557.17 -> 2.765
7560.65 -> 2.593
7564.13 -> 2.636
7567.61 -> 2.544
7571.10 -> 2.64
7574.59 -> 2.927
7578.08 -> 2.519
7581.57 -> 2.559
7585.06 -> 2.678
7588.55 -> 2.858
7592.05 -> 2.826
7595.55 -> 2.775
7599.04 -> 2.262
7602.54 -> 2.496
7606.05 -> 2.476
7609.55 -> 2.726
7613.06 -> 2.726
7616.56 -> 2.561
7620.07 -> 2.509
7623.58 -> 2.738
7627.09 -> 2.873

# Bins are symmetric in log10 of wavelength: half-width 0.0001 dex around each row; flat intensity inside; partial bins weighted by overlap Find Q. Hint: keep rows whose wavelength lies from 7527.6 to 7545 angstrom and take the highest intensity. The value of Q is 2.836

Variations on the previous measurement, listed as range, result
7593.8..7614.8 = 2.775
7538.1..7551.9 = 3.098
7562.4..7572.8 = 2.64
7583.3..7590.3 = 2.858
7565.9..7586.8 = 2.927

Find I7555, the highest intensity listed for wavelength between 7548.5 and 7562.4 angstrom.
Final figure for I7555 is 2.783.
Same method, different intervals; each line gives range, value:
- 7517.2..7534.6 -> 2.754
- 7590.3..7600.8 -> 2.826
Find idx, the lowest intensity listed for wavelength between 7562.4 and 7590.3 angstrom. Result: 2.519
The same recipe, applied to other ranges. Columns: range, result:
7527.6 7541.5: 2.682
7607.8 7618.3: 2.561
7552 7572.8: 2.544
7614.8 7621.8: 2.509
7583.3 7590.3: 2.678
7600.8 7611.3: 2.476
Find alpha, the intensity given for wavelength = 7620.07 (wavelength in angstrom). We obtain 2.509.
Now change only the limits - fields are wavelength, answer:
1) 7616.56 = 2.561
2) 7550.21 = 2.783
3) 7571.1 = 2.64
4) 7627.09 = 2.873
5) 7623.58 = 2.738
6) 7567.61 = 2.544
